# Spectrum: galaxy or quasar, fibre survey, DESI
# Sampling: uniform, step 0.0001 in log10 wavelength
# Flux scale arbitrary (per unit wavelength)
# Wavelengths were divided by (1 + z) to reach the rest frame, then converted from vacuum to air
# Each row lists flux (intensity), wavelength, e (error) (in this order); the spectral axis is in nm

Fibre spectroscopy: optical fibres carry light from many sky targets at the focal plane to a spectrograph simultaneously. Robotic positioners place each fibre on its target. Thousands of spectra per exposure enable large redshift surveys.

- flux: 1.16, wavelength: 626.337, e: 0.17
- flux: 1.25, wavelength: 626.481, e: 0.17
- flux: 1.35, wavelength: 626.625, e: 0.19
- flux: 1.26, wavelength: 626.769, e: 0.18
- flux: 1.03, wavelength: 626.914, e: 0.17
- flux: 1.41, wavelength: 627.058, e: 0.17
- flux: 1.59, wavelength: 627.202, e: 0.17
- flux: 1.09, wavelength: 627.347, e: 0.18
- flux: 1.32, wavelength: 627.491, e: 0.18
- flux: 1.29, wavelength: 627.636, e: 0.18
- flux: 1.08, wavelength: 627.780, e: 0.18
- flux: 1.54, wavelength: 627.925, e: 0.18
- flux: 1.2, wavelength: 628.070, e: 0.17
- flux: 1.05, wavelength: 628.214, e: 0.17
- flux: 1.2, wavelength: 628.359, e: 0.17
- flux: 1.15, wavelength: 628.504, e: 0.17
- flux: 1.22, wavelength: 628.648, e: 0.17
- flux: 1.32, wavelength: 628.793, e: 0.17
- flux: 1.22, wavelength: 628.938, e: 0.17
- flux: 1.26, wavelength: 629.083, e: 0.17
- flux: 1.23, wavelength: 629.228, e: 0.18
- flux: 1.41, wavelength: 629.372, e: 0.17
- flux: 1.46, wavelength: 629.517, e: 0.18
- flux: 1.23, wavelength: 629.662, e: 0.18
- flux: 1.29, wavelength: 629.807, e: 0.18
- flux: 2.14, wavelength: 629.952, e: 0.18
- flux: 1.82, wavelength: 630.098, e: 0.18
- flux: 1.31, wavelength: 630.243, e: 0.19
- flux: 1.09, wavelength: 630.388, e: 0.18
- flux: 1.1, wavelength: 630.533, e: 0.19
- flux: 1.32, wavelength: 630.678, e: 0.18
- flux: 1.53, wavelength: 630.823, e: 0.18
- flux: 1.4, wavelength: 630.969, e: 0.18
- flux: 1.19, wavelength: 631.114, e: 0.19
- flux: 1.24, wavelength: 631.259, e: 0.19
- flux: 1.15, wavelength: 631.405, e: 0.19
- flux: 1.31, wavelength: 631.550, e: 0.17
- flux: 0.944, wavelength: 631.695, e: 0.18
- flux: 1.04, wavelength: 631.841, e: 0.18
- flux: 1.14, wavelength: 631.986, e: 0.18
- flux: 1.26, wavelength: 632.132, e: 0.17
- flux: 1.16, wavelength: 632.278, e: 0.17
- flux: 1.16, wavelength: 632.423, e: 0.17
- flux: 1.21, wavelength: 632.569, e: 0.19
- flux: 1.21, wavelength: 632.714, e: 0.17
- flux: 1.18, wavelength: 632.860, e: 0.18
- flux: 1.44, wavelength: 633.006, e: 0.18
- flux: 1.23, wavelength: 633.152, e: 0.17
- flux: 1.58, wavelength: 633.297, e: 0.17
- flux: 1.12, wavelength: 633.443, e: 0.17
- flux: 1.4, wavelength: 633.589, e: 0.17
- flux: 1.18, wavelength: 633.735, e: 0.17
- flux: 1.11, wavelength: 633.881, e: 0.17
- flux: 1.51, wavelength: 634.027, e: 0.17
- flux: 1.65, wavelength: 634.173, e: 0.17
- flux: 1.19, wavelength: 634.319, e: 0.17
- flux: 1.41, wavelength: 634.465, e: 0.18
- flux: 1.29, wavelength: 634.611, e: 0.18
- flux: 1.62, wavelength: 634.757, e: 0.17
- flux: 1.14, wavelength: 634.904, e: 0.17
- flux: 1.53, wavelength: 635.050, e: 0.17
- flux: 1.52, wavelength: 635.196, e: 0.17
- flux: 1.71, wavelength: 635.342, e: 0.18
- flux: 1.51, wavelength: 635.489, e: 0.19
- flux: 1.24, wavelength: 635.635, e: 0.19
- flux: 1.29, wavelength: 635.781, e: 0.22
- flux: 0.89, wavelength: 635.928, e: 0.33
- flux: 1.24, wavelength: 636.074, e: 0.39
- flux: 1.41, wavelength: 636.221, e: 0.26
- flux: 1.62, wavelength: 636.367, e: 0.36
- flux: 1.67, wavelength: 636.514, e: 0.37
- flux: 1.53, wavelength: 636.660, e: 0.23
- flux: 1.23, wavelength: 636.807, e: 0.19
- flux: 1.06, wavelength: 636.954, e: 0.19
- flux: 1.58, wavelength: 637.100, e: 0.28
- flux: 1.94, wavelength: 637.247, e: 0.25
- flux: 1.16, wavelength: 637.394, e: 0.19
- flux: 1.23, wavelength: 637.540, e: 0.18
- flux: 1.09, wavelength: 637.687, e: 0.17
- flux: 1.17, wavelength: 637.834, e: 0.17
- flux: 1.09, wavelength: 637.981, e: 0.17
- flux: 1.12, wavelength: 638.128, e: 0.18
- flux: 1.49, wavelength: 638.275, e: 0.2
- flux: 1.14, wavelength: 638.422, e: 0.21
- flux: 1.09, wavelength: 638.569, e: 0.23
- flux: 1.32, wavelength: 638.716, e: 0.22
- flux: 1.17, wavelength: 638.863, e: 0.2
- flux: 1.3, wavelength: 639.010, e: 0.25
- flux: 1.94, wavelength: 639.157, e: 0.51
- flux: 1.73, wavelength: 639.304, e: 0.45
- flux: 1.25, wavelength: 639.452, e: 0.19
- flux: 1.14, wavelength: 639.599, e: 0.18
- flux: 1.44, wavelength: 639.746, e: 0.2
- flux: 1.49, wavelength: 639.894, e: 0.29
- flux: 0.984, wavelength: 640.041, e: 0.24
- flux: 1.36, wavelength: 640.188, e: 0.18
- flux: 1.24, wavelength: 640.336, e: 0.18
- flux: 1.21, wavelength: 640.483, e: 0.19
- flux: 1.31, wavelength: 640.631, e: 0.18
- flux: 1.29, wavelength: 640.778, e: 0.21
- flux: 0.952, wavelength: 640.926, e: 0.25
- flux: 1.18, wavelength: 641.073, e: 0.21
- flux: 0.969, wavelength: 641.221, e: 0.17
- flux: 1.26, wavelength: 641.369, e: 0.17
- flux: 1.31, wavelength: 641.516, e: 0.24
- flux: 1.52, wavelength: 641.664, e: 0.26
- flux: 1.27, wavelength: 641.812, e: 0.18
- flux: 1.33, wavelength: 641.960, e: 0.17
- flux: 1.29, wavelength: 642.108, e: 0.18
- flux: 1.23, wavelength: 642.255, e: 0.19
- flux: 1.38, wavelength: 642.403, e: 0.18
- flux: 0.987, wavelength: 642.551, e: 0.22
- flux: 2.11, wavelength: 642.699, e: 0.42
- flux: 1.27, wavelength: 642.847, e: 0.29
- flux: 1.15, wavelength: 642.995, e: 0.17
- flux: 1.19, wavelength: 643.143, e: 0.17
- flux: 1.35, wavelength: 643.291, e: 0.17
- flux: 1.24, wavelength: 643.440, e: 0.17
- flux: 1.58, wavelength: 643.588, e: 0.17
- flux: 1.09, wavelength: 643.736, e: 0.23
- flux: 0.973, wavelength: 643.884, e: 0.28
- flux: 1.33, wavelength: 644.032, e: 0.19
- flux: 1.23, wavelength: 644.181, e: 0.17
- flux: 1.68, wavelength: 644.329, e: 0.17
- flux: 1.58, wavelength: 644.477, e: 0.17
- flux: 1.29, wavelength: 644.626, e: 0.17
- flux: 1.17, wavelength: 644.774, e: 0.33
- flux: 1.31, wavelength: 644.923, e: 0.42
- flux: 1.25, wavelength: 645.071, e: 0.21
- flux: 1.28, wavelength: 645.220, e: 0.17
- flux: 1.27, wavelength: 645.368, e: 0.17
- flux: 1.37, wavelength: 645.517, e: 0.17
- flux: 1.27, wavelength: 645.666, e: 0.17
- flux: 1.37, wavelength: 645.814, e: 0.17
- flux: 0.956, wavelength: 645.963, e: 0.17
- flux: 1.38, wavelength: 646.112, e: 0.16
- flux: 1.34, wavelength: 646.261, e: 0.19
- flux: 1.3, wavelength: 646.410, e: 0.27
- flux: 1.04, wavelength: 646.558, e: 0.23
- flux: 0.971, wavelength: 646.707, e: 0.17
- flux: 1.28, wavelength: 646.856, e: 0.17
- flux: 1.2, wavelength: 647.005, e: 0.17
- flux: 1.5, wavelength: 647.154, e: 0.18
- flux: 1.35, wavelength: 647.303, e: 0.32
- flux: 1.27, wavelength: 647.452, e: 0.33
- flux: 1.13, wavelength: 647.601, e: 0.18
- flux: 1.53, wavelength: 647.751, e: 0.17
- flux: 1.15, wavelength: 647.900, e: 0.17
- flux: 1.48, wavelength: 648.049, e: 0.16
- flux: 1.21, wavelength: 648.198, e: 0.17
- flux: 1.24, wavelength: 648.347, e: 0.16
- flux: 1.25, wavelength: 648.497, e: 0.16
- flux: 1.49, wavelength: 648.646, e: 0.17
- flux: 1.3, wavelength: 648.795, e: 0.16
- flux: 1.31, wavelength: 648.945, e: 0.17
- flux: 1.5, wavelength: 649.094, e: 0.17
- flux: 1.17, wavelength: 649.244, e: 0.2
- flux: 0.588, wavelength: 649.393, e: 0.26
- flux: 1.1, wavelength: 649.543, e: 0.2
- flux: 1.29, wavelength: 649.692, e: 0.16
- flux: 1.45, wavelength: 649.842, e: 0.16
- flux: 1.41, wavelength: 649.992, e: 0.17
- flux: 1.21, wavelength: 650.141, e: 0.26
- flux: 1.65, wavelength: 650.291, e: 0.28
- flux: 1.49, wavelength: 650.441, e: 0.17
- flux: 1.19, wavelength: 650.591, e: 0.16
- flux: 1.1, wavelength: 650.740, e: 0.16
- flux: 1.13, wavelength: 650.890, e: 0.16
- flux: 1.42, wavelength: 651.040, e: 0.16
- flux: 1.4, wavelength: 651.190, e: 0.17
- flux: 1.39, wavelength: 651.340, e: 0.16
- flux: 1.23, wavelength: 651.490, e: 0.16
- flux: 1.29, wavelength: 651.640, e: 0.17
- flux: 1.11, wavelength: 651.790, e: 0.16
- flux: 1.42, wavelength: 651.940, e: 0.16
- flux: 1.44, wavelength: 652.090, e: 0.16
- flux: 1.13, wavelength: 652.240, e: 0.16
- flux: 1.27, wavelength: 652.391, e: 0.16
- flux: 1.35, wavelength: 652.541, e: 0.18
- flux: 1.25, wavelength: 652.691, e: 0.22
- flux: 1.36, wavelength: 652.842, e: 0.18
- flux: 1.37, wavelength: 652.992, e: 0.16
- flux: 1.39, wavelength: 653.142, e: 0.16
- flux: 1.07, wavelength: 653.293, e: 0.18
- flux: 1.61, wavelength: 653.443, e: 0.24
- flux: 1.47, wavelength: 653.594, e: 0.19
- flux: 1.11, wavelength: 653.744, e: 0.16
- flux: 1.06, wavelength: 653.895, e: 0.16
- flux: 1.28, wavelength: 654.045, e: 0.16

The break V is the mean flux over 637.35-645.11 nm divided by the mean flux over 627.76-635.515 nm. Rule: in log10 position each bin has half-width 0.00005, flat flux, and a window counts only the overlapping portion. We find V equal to 0.98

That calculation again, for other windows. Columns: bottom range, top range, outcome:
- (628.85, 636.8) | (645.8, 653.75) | 0.96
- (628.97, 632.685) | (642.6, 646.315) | 1.02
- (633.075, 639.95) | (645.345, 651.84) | 0.94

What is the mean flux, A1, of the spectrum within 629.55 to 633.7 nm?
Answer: 1.29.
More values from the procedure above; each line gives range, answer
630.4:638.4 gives 1.31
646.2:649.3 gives 1.29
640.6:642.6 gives 1.24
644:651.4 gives 1.29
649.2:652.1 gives 1.27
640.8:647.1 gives 1.27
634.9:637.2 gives 1.4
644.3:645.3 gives 1.35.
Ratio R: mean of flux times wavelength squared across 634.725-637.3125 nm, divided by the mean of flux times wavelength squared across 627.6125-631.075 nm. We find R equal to 1.10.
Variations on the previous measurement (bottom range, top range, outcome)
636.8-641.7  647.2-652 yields 1.04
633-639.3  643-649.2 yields 0.98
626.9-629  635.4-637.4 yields 1.14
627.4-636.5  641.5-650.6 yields 1.03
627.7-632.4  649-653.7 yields 1.08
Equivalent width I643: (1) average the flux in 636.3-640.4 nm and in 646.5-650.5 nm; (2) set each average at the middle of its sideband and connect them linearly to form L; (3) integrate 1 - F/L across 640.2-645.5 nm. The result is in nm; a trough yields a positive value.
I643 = 0.10 nm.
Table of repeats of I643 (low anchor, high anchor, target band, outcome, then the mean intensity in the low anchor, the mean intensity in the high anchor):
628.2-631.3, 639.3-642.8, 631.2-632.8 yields 0.19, 1.33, 1.29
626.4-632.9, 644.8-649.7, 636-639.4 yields -0.26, 1.27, 1.25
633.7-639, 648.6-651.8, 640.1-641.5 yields 0.13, 1.34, 1.28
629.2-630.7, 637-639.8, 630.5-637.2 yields 0.27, 1.41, 1.33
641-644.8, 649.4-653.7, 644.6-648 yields 0.12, 1.31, 1.31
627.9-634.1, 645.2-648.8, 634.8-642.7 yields -0.25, 1.28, 1.28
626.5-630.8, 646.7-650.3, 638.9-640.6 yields -0.09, 1.31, 1.28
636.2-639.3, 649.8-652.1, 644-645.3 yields 0.00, 1.36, 1.33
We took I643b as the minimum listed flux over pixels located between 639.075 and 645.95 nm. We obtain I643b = 0.952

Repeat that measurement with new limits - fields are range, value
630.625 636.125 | 0.89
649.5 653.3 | 1.07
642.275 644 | 0.973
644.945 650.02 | 0.588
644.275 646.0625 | 0.956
